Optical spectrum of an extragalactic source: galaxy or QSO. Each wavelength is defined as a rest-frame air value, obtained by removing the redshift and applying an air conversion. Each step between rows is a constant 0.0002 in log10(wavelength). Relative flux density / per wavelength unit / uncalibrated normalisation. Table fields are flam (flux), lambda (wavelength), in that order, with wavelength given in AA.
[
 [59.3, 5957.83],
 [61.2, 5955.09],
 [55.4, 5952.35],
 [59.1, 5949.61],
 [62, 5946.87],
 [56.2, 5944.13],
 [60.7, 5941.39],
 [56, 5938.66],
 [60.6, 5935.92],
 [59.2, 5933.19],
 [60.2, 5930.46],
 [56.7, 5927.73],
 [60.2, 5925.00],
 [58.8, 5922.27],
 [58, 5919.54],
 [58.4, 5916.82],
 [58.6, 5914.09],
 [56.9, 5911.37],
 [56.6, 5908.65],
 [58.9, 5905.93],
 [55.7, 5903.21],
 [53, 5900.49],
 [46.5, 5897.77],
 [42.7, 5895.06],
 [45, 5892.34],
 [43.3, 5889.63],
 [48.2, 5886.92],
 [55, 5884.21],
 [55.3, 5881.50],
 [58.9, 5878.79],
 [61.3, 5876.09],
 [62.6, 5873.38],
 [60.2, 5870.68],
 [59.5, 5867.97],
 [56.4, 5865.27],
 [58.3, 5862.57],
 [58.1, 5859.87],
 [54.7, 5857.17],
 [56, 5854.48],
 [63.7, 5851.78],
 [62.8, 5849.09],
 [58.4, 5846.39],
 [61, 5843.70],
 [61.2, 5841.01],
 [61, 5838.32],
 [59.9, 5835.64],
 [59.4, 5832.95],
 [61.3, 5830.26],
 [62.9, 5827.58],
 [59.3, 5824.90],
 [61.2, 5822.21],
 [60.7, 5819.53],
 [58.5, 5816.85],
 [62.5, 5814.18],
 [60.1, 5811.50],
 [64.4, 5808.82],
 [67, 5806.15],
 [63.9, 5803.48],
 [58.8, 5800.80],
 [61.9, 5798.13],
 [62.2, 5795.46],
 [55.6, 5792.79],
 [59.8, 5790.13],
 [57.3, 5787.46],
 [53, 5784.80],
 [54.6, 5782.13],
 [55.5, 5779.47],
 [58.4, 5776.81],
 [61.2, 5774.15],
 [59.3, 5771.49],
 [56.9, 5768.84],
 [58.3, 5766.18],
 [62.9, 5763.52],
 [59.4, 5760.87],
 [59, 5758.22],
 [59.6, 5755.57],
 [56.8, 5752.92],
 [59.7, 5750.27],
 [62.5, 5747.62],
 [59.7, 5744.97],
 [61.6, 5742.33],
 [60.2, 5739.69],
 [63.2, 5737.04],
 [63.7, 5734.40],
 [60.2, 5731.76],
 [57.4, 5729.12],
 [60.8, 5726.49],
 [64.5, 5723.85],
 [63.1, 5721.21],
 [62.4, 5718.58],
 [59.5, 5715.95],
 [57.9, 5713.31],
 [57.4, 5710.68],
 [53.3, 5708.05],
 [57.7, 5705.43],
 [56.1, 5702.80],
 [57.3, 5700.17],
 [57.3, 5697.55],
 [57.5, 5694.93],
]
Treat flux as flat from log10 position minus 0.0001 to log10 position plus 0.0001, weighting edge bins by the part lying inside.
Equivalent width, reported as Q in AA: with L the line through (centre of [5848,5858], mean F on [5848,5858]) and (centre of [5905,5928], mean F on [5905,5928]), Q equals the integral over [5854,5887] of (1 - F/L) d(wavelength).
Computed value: 0.8 AA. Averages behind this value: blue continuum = 59.5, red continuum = 58.2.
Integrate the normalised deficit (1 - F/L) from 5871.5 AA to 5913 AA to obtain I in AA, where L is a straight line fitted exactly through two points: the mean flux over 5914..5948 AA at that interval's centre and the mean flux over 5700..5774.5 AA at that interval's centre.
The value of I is 3.9 AA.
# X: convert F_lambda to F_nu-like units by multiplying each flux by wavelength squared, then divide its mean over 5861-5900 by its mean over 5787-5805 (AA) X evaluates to 0.9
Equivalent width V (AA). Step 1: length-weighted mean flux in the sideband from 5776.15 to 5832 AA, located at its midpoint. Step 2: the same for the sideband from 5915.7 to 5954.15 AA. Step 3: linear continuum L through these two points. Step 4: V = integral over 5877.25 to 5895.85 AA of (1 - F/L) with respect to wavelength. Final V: 2.9 AA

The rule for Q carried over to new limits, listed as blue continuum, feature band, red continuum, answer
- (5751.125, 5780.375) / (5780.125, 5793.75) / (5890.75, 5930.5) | 0.5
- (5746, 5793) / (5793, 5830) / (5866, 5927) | -2.8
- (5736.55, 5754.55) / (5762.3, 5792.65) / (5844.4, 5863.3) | 1.1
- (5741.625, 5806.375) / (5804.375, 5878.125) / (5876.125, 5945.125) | -4.1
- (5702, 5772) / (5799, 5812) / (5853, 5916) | -1.2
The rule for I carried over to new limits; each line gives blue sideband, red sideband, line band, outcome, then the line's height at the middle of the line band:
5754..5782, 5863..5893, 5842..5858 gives -1.0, 56.3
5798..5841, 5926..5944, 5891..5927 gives 2.9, 59.3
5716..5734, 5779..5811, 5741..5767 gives 0.3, 60.7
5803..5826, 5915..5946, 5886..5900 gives 3.3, 59.7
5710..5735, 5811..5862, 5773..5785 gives 0.7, 60.4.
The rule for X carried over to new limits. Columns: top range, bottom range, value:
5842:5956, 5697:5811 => 1.00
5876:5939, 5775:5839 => 0.95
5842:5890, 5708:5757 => 1.00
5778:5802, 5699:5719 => 1.03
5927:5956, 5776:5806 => 1.06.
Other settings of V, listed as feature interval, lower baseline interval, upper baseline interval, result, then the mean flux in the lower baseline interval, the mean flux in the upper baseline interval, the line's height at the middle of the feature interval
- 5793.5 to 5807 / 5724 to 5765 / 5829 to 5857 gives -0.4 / 60.6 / 60.2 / 60.4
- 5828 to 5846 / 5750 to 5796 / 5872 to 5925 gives -1.4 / 58.2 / 54.6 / 56.3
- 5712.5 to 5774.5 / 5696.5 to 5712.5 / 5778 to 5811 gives -2.8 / 56.6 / 59.5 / 57.8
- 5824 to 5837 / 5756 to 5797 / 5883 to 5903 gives -1.7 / 58.3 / 48.1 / 53.6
